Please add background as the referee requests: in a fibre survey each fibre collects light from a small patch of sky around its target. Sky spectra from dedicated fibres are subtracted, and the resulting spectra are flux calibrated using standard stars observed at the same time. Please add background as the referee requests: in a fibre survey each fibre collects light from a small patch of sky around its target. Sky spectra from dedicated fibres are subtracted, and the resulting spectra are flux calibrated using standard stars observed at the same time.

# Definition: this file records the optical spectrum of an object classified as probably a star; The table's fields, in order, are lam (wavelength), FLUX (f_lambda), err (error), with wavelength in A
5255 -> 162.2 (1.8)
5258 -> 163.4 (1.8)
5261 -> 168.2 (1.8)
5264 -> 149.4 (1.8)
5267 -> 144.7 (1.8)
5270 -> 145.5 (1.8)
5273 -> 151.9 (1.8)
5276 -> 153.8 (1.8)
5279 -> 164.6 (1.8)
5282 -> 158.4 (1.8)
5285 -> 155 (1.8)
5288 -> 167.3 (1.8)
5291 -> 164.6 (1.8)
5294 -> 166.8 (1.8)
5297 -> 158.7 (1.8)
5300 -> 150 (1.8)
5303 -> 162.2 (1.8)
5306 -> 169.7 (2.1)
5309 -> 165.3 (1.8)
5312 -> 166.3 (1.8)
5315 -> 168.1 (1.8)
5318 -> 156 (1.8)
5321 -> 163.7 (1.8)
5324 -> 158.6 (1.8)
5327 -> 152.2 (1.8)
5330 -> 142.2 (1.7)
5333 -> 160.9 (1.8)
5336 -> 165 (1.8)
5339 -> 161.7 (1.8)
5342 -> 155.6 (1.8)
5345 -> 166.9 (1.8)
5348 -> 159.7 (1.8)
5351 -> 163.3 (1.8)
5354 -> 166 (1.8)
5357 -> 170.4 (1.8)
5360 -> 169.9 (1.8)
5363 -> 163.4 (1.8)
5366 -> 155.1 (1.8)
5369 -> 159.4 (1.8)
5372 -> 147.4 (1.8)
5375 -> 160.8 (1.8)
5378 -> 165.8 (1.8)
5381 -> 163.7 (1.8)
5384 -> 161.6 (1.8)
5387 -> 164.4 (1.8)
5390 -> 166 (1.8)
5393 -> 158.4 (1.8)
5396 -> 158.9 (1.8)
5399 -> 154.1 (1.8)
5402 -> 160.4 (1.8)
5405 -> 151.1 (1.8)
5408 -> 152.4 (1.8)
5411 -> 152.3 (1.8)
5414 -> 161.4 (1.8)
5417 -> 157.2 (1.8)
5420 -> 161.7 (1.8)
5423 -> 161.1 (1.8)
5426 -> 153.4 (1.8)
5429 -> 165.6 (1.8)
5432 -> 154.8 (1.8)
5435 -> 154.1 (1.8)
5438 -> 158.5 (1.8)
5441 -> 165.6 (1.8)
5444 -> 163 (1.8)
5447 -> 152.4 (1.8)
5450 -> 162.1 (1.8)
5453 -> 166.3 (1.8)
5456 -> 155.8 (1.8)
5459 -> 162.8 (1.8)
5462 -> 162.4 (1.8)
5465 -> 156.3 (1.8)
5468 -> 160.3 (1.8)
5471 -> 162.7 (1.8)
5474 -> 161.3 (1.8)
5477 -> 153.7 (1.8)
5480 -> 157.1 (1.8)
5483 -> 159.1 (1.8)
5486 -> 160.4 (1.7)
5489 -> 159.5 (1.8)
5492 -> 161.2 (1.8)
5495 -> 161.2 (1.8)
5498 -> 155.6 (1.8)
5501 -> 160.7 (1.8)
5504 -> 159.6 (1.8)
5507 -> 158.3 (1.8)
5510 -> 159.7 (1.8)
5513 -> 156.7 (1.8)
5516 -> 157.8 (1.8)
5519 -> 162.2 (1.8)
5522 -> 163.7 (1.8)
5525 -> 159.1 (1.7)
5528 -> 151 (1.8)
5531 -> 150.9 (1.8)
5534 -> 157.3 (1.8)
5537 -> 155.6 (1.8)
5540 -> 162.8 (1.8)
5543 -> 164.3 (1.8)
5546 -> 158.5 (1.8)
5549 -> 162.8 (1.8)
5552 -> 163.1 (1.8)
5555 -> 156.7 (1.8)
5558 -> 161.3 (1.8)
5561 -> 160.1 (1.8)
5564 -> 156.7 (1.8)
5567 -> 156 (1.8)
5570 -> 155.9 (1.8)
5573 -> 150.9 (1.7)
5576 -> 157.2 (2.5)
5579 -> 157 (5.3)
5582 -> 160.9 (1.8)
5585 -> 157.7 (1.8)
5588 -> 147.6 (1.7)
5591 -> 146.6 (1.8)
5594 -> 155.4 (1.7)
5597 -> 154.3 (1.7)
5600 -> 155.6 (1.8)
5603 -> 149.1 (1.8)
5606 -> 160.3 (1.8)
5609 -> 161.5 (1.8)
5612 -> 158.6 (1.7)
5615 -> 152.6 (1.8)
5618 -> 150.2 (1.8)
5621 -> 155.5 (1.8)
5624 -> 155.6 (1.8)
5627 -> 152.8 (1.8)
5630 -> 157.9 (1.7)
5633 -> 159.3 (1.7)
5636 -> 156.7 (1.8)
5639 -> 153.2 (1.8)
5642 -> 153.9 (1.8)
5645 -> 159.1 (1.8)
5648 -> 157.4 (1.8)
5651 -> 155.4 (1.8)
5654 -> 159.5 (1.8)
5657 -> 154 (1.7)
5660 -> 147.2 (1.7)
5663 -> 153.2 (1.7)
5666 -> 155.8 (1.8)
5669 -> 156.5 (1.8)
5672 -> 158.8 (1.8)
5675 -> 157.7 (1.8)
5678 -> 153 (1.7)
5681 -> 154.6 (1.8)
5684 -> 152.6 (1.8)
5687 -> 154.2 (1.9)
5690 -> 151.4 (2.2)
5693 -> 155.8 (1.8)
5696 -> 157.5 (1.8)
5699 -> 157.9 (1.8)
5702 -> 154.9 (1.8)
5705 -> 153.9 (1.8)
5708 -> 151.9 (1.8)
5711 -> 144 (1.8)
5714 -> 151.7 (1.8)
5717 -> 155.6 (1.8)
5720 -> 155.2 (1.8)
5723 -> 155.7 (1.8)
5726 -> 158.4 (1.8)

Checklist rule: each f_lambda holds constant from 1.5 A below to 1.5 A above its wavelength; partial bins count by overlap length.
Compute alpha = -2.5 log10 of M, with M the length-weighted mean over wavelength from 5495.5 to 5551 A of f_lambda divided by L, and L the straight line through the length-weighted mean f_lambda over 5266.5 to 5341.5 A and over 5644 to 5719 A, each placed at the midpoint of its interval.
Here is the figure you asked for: -0.016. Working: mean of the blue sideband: 159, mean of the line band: 159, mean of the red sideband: 155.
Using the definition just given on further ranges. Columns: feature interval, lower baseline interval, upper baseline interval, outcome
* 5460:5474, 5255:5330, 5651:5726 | -0.025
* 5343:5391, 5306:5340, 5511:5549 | -0.018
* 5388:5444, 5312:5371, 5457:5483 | 0.012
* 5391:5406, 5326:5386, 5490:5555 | 0.022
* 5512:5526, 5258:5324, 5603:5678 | -0.020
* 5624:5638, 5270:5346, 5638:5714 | -0.009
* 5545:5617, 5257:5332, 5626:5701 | -0.002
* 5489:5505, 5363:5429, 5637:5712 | -0.017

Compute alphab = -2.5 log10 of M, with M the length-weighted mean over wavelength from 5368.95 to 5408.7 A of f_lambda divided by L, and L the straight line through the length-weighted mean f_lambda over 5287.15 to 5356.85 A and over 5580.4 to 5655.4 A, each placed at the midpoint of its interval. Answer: 0.008 mag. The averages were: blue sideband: 161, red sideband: 155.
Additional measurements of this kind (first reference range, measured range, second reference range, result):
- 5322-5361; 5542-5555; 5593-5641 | -0.03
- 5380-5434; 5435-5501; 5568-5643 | -0.01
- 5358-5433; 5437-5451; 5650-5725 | -0.01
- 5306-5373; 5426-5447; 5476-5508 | 0.00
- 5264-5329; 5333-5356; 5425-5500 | -0.02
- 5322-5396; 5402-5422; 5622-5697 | 0.02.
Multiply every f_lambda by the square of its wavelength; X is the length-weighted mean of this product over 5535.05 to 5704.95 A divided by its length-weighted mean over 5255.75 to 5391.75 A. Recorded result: 1.08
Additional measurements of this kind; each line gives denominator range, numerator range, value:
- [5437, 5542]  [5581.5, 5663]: 1.02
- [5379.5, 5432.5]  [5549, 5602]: 1.05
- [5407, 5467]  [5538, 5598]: 1.04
